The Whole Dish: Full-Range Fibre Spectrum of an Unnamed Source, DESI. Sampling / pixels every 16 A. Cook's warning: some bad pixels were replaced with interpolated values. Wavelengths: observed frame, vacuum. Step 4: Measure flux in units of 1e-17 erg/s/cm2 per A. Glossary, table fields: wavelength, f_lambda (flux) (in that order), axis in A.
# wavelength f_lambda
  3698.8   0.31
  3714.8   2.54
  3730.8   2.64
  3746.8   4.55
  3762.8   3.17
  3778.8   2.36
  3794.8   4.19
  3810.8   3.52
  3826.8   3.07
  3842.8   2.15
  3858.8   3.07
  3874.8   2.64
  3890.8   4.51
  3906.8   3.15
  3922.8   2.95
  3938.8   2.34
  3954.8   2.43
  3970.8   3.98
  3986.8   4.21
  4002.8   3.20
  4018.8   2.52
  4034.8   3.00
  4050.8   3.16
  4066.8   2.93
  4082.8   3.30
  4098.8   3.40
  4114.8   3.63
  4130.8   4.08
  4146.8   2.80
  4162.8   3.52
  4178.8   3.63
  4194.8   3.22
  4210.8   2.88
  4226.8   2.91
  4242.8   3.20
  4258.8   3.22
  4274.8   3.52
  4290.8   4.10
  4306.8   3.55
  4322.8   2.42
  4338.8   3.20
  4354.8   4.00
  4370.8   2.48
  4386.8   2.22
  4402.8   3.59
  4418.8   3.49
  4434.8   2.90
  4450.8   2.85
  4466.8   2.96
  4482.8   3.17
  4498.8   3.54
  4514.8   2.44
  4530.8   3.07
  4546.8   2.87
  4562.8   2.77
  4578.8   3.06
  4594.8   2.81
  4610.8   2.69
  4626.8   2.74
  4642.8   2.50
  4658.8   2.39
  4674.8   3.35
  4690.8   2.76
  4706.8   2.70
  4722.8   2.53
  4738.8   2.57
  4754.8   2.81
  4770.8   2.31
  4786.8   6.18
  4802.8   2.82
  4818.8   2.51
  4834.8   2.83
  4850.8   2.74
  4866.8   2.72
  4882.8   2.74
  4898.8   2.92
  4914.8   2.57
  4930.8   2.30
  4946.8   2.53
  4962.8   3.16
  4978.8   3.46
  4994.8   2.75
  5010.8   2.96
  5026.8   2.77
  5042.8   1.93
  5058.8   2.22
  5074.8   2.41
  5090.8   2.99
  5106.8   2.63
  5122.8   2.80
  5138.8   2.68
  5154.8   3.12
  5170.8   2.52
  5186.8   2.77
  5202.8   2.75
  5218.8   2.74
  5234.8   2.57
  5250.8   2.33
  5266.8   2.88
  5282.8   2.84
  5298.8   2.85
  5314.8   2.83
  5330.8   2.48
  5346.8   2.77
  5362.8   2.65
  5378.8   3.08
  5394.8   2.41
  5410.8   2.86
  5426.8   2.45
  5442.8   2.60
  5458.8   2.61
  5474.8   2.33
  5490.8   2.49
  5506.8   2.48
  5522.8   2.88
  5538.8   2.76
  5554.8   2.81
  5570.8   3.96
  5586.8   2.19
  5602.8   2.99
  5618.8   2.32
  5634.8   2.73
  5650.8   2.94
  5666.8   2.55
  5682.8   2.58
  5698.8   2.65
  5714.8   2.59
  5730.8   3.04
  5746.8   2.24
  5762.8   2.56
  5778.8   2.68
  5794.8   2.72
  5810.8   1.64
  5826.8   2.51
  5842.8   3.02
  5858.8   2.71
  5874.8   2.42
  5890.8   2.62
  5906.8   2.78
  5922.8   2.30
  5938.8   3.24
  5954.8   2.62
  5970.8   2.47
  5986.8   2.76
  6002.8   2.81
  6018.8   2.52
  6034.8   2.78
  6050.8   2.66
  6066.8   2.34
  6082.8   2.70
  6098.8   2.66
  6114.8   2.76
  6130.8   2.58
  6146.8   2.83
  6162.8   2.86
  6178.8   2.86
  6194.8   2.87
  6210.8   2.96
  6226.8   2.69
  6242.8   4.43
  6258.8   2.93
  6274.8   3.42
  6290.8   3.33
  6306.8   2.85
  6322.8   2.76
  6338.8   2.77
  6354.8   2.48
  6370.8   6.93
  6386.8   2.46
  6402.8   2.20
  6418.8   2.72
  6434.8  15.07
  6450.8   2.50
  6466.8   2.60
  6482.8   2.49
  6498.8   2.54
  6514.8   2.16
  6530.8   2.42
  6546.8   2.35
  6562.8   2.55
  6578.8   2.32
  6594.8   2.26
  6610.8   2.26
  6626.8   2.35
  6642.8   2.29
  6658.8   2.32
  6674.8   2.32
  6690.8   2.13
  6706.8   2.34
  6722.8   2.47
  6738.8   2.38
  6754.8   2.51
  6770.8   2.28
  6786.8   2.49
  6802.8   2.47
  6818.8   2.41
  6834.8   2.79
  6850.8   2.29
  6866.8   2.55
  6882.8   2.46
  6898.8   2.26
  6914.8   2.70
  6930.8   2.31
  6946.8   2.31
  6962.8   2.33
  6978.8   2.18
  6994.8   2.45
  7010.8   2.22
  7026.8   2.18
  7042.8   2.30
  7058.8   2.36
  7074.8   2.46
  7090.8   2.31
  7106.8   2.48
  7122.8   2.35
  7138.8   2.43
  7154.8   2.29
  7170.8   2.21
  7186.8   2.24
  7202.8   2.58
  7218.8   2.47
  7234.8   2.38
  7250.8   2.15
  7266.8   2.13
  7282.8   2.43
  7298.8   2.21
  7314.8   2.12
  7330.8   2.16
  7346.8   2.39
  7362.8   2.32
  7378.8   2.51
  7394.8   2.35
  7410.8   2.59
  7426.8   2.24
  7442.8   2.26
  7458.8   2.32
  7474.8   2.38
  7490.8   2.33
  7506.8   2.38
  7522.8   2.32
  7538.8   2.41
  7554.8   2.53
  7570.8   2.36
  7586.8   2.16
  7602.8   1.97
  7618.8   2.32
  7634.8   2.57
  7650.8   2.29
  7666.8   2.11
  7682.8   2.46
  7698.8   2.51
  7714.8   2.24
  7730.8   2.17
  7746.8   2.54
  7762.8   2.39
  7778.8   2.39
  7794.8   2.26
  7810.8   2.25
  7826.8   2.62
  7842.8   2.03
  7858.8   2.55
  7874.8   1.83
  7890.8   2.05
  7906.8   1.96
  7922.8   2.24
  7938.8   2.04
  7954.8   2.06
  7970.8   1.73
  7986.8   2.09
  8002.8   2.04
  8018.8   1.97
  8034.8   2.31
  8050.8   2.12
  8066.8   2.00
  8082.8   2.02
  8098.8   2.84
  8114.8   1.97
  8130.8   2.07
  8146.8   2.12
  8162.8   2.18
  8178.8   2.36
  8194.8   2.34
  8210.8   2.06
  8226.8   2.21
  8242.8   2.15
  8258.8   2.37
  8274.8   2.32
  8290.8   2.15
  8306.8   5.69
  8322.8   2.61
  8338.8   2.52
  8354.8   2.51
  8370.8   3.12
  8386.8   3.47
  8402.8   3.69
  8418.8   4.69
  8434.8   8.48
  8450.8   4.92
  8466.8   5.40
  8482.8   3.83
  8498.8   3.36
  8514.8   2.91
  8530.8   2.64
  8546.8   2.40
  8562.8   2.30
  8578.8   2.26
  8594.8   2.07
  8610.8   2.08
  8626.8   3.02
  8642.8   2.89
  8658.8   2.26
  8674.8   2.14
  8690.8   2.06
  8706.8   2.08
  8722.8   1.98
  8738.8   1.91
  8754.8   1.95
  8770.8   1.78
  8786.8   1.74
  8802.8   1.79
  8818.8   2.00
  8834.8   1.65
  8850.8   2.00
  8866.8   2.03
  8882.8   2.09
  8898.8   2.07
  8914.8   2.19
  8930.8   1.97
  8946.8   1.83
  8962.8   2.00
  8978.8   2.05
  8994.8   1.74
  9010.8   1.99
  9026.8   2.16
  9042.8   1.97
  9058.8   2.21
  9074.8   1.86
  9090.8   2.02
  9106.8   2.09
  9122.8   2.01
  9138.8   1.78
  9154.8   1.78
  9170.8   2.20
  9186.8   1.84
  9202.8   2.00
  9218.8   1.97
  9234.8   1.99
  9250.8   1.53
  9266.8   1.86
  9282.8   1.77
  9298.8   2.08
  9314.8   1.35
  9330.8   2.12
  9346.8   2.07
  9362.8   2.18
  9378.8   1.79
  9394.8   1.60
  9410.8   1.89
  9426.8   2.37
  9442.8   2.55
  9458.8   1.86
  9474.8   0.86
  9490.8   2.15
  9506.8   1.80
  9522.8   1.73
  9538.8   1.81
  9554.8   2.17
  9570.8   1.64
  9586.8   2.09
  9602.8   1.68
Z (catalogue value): 0.28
